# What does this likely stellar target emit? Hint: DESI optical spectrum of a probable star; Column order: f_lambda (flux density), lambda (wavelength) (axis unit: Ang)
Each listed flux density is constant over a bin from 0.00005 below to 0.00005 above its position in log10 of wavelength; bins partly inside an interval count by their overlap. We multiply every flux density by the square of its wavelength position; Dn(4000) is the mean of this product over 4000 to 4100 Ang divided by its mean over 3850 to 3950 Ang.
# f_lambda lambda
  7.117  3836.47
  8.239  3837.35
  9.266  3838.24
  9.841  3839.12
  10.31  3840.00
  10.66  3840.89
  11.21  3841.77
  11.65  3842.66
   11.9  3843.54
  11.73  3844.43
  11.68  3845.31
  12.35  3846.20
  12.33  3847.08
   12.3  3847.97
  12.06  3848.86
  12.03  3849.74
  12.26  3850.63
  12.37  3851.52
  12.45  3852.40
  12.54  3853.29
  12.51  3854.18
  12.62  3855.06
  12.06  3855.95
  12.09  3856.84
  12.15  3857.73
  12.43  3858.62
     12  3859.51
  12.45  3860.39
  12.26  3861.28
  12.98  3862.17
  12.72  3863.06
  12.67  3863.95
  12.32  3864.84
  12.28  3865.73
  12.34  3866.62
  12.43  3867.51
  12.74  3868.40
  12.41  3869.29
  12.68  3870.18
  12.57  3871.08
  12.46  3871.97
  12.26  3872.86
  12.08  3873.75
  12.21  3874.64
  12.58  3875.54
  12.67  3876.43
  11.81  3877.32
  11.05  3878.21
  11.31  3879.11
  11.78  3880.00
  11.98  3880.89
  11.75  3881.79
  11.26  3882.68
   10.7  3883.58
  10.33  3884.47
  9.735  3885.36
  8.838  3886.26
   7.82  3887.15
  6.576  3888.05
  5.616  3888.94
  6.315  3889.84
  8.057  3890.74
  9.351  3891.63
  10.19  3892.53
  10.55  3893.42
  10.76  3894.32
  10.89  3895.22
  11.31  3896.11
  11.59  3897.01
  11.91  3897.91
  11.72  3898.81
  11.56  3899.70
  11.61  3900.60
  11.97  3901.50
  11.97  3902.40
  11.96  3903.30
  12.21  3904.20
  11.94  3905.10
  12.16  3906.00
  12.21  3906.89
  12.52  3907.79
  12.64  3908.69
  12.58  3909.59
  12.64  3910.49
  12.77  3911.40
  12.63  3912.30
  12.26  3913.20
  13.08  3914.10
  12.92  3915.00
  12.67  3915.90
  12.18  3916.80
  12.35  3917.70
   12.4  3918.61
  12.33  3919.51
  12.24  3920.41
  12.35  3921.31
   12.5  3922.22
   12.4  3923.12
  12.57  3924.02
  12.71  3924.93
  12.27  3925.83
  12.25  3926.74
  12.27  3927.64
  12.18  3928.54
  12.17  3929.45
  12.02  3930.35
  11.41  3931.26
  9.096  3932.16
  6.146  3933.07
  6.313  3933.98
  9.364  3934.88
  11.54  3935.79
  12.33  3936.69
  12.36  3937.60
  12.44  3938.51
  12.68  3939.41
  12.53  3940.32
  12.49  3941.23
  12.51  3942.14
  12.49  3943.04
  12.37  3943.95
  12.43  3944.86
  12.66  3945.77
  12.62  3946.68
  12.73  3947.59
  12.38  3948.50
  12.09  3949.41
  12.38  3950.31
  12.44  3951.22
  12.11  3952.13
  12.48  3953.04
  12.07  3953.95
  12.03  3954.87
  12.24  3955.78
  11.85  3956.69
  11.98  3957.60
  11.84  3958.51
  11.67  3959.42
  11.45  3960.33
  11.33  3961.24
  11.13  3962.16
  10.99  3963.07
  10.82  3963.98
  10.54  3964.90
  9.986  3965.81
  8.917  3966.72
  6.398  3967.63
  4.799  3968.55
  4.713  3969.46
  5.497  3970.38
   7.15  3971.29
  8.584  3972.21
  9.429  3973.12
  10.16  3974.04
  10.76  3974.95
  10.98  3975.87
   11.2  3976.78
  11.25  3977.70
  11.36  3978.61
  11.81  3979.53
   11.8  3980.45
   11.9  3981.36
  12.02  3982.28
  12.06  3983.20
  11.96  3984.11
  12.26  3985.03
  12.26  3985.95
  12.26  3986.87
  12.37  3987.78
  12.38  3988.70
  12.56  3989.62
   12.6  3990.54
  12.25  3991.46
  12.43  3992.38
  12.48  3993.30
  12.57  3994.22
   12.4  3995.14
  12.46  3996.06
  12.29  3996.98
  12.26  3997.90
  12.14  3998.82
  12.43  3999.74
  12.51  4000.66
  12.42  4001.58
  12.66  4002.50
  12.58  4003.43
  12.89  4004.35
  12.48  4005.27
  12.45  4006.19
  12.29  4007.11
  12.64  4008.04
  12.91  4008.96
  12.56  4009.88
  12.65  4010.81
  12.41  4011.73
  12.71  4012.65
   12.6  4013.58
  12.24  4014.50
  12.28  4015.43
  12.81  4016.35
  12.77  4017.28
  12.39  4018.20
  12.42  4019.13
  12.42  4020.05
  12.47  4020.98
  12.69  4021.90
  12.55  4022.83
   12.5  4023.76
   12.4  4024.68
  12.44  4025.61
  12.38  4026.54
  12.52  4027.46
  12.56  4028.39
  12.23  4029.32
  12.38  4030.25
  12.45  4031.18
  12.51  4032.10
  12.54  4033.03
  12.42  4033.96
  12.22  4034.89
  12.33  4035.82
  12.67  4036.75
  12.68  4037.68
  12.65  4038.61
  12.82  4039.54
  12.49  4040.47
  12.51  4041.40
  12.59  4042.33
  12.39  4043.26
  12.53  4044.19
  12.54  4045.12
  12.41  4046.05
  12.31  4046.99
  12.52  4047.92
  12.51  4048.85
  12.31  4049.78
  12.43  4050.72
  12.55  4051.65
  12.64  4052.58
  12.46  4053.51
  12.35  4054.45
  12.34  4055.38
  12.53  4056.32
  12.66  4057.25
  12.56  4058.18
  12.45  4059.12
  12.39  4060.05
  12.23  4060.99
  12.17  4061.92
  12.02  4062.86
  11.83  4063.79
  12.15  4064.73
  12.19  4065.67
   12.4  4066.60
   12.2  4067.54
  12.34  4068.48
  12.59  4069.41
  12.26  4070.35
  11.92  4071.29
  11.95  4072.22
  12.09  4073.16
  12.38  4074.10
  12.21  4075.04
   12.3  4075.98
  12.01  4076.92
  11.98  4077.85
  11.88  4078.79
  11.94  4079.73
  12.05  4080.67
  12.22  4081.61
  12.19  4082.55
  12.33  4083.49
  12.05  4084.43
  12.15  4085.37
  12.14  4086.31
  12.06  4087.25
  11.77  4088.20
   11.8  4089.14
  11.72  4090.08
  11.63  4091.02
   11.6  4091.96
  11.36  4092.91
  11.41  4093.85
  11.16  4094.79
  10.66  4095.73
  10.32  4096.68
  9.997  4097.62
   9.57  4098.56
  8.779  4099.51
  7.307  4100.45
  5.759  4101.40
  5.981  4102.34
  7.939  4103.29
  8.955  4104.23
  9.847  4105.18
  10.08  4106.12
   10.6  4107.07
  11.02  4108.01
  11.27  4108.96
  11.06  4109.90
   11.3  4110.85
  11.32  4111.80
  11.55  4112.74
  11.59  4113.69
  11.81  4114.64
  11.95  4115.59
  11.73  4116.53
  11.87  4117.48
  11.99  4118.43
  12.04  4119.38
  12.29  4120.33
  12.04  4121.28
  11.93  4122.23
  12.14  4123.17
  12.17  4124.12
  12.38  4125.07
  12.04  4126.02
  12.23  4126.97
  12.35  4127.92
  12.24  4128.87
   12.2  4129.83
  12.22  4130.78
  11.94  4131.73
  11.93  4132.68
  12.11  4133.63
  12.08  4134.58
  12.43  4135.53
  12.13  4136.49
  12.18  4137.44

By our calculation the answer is 1.13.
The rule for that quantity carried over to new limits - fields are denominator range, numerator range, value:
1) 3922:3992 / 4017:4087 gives 1.15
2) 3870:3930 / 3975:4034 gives 1.13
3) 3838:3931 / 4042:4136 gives 1.10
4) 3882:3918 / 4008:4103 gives 1.17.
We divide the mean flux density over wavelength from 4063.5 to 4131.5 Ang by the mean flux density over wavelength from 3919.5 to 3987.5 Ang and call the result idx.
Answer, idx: 1.0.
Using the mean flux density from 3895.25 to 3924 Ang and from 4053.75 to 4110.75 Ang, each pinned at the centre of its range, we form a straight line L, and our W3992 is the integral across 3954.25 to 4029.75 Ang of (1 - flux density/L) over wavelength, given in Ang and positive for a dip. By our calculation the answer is 1.2 Ang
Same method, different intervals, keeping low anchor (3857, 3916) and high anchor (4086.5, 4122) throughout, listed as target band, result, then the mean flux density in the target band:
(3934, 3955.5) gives -1.6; 12.1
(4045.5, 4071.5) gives -3.5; 12.3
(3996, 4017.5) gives -2.8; 12.5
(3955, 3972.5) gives 2.5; 9.63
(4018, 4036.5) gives -2.4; 12.4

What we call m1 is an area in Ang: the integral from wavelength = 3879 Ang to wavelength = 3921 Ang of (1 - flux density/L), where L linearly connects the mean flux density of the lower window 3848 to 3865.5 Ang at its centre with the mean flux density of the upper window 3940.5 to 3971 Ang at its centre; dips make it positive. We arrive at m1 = 2.0 Ang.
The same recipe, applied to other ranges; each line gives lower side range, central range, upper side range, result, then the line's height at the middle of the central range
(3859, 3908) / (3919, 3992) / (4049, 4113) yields 0.5 Ang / 11.4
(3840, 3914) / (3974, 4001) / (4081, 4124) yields -1.8 Ang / 11.3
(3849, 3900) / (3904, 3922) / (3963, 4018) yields -1.7 Ang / 11.4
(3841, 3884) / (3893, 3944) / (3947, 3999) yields -0.9 Ang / 11.7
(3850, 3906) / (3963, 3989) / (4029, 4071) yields 3.9 Ang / 12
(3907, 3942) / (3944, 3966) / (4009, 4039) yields 0.4 Ang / 12.1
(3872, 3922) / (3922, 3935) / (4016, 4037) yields 0.6 Ang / 11.6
